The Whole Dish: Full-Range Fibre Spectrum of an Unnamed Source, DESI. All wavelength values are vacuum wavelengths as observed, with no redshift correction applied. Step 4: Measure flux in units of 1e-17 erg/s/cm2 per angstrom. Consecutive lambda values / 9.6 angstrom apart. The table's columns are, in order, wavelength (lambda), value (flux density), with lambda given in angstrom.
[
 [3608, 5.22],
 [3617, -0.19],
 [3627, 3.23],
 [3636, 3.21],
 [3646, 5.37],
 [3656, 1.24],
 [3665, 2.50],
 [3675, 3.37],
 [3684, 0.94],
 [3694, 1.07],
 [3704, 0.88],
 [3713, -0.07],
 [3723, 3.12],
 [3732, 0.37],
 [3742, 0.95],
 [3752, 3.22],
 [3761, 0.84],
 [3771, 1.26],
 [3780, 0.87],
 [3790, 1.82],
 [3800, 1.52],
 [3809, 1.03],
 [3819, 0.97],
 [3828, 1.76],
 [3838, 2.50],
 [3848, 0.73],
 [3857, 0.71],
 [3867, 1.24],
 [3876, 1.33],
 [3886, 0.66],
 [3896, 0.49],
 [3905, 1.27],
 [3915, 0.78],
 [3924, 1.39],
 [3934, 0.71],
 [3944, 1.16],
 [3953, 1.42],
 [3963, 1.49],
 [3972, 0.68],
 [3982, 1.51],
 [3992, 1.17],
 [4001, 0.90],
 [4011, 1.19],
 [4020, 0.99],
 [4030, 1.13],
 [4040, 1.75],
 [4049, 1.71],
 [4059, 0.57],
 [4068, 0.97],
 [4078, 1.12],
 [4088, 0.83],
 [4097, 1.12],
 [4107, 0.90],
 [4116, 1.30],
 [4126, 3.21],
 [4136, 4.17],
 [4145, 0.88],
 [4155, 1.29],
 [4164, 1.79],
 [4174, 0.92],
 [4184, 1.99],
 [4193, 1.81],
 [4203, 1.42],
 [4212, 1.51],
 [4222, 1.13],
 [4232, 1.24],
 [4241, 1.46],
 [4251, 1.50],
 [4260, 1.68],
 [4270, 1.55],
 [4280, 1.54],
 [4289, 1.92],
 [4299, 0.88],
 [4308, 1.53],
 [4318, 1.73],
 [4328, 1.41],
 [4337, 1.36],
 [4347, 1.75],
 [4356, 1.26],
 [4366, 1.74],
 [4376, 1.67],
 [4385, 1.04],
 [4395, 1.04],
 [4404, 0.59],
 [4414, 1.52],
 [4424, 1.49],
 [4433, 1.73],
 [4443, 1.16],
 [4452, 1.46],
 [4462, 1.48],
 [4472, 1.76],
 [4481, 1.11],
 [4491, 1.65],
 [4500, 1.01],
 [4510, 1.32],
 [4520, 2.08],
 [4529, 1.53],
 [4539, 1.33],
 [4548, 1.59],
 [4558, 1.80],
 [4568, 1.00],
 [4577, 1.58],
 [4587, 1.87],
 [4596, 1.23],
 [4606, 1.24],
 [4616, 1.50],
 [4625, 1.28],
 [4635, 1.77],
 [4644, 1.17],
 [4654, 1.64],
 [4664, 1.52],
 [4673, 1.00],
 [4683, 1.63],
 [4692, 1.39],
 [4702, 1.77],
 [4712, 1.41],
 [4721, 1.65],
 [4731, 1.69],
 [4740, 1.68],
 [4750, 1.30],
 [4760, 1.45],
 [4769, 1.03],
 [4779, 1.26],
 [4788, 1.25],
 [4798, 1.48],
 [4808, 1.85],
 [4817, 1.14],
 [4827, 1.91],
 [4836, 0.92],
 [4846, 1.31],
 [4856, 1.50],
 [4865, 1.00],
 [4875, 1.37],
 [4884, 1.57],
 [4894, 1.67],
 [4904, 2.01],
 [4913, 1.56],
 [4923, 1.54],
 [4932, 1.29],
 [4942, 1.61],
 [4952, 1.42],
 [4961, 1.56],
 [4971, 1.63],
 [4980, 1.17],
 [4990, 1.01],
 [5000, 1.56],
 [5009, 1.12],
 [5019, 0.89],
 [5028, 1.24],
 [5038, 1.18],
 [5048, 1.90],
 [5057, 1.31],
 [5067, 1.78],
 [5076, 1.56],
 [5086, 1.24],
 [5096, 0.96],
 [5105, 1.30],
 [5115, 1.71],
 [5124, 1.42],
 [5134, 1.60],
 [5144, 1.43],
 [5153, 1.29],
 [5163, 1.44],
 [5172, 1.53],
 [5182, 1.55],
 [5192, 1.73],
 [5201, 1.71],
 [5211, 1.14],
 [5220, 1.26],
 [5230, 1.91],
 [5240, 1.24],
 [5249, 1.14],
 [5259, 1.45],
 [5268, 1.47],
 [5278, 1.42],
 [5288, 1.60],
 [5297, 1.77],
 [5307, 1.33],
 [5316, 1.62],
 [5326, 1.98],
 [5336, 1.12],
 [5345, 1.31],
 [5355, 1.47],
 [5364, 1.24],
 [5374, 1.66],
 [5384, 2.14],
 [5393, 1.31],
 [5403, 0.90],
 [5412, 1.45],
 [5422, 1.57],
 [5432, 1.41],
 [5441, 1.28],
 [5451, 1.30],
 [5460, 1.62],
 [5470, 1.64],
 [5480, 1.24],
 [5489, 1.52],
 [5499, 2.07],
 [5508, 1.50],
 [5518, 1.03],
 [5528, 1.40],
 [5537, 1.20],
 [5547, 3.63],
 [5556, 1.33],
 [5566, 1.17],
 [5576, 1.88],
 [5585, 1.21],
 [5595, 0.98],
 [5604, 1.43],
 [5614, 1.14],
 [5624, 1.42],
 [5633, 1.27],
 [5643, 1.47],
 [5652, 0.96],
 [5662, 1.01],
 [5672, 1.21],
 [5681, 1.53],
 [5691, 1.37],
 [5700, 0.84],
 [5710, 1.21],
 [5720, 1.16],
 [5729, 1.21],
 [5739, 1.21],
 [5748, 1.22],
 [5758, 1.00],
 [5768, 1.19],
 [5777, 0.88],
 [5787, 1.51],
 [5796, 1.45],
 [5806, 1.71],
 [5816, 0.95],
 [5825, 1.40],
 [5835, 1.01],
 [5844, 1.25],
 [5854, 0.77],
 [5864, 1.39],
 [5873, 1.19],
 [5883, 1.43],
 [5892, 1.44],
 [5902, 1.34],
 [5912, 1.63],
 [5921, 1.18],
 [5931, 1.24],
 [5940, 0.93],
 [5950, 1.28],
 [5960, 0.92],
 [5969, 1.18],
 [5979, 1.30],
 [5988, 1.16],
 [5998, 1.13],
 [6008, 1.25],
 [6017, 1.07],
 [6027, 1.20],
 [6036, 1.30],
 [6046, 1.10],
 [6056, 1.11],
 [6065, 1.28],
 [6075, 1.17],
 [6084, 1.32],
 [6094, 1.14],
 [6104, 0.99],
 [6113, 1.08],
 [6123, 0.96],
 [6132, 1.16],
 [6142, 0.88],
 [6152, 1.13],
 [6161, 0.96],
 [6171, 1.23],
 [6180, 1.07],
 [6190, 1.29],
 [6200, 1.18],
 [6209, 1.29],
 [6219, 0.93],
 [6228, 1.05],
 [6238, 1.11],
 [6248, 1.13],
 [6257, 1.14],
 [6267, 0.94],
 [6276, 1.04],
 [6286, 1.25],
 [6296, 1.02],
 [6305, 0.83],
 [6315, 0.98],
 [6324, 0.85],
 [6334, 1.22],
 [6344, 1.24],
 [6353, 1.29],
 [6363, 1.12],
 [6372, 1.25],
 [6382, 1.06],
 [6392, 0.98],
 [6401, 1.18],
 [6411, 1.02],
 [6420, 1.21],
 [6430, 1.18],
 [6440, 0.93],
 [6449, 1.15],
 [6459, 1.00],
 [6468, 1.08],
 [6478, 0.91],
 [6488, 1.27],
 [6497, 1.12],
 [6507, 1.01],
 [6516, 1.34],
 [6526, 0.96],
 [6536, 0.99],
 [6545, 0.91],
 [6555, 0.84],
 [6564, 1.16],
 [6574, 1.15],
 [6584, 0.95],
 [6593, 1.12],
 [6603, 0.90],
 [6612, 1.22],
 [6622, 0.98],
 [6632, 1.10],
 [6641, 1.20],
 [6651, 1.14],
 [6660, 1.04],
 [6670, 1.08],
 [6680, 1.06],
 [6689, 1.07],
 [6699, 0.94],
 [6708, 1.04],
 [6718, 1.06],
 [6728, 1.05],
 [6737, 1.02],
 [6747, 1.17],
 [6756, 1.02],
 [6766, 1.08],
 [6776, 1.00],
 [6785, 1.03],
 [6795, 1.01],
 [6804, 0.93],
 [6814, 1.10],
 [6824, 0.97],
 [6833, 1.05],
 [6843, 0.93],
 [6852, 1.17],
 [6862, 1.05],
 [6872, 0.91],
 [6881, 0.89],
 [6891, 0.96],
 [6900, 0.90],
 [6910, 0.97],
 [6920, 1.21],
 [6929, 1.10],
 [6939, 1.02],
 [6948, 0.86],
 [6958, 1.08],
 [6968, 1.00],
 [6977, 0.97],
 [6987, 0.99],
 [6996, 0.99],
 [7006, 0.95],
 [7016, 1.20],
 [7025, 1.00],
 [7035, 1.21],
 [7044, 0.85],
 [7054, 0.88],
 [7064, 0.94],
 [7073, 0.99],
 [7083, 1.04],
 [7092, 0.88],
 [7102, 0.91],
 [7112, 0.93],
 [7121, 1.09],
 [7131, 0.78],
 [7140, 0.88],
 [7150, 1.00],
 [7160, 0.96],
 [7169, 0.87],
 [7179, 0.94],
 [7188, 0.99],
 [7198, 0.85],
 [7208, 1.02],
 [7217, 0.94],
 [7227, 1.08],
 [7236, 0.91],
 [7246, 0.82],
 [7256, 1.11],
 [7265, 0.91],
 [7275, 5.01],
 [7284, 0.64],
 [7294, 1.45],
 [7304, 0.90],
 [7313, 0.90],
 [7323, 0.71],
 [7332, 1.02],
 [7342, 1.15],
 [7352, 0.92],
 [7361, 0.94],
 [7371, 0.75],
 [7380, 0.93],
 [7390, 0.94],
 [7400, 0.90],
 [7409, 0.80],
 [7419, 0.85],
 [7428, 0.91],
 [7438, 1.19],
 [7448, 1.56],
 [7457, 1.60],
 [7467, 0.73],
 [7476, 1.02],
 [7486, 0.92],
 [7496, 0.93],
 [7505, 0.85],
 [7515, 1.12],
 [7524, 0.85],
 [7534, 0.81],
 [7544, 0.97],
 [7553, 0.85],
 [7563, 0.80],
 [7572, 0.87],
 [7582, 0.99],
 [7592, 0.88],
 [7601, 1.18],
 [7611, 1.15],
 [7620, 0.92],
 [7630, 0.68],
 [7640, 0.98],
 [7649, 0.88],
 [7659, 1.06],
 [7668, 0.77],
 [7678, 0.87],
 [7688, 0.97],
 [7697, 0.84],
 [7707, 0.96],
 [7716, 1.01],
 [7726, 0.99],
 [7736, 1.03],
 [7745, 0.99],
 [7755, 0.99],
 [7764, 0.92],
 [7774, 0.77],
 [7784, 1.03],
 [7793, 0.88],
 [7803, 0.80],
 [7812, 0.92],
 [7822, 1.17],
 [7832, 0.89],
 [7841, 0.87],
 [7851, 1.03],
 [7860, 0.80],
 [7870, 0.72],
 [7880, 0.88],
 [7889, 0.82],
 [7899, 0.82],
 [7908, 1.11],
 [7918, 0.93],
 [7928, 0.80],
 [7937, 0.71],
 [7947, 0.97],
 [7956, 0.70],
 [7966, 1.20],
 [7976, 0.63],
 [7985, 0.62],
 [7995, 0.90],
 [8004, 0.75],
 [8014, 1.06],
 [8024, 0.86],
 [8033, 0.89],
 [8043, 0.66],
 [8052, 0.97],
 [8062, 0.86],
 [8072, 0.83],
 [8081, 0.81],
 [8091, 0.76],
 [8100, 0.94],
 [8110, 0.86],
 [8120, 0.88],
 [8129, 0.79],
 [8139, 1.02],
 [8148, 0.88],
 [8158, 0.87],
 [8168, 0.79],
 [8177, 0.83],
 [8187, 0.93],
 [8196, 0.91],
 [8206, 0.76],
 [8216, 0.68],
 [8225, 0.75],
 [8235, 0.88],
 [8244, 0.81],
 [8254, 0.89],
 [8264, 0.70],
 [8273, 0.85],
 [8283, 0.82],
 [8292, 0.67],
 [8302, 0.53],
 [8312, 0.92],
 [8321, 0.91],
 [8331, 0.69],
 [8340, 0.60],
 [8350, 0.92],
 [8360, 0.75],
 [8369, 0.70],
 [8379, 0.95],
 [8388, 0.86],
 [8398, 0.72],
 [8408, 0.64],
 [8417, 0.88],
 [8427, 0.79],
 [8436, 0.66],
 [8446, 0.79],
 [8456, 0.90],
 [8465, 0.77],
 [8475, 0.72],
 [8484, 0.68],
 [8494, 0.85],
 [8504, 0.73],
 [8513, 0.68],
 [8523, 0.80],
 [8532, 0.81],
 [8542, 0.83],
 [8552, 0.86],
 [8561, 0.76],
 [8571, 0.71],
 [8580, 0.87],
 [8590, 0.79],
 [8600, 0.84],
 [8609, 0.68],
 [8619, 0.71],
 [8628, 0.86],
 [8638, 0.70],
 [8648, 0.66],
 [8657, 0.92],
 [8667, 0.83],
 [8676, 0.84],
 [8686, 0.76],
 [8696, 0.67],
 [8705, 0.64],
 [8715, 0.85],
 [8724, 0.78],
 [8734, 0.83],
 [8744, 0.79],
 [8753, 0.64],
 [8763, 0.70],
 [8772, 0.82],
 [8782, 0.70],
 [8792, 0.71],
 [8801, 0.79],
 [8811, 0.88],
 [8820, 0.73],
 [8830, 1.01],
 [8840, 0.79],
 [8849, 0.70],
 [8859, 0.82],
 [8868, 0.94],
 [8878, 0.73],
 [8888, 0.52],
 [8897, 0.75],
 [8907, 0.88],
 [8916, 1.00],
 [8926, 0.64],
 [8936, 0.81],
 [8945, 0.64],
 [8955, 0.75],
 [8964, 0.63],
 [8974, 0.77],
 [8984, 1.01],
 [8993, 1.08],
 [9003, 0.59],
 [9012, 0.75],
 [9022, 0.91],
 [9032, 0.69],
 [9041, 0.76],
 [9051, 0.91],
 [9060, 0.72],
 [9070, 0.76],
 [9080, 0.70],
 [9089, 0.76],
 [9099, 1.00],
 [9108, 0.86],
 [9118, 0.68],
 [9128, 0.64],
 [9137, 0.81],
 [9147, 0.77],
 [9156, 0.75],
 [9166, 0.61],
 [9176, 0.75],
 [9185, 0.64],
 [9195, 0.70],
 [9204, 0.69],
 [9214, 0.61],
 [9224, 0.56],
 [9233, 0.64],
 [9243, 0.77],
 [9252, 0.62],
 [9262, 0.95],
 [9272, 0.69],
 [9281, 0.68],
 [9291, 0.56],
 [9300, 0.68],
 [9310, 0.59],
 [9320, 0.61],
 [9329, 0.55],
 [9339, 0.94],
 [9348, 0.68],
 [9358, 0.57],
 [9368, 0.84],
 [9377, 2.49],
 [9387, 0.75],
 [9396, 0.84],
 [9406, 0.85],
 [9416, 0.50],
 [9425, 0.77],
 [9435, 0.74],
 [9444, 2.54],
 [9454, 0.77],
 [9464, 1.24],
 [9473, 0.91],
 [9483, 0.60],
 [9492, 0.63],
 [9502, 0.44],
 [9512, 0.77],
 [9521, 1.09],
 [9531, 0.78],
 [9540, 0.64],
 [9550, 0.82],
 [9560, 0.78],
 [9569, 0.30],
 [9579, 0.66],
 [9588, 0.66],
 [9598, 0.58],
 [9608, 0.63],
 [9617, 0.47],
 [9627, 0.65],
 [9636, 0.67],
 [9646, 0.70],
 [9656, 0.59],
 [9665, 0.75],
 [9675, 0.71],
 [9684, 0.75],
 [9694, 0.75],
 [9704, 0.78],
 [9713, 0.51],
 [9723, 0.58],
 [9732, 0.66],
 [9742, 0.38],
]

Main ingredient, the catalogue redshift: 0.108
